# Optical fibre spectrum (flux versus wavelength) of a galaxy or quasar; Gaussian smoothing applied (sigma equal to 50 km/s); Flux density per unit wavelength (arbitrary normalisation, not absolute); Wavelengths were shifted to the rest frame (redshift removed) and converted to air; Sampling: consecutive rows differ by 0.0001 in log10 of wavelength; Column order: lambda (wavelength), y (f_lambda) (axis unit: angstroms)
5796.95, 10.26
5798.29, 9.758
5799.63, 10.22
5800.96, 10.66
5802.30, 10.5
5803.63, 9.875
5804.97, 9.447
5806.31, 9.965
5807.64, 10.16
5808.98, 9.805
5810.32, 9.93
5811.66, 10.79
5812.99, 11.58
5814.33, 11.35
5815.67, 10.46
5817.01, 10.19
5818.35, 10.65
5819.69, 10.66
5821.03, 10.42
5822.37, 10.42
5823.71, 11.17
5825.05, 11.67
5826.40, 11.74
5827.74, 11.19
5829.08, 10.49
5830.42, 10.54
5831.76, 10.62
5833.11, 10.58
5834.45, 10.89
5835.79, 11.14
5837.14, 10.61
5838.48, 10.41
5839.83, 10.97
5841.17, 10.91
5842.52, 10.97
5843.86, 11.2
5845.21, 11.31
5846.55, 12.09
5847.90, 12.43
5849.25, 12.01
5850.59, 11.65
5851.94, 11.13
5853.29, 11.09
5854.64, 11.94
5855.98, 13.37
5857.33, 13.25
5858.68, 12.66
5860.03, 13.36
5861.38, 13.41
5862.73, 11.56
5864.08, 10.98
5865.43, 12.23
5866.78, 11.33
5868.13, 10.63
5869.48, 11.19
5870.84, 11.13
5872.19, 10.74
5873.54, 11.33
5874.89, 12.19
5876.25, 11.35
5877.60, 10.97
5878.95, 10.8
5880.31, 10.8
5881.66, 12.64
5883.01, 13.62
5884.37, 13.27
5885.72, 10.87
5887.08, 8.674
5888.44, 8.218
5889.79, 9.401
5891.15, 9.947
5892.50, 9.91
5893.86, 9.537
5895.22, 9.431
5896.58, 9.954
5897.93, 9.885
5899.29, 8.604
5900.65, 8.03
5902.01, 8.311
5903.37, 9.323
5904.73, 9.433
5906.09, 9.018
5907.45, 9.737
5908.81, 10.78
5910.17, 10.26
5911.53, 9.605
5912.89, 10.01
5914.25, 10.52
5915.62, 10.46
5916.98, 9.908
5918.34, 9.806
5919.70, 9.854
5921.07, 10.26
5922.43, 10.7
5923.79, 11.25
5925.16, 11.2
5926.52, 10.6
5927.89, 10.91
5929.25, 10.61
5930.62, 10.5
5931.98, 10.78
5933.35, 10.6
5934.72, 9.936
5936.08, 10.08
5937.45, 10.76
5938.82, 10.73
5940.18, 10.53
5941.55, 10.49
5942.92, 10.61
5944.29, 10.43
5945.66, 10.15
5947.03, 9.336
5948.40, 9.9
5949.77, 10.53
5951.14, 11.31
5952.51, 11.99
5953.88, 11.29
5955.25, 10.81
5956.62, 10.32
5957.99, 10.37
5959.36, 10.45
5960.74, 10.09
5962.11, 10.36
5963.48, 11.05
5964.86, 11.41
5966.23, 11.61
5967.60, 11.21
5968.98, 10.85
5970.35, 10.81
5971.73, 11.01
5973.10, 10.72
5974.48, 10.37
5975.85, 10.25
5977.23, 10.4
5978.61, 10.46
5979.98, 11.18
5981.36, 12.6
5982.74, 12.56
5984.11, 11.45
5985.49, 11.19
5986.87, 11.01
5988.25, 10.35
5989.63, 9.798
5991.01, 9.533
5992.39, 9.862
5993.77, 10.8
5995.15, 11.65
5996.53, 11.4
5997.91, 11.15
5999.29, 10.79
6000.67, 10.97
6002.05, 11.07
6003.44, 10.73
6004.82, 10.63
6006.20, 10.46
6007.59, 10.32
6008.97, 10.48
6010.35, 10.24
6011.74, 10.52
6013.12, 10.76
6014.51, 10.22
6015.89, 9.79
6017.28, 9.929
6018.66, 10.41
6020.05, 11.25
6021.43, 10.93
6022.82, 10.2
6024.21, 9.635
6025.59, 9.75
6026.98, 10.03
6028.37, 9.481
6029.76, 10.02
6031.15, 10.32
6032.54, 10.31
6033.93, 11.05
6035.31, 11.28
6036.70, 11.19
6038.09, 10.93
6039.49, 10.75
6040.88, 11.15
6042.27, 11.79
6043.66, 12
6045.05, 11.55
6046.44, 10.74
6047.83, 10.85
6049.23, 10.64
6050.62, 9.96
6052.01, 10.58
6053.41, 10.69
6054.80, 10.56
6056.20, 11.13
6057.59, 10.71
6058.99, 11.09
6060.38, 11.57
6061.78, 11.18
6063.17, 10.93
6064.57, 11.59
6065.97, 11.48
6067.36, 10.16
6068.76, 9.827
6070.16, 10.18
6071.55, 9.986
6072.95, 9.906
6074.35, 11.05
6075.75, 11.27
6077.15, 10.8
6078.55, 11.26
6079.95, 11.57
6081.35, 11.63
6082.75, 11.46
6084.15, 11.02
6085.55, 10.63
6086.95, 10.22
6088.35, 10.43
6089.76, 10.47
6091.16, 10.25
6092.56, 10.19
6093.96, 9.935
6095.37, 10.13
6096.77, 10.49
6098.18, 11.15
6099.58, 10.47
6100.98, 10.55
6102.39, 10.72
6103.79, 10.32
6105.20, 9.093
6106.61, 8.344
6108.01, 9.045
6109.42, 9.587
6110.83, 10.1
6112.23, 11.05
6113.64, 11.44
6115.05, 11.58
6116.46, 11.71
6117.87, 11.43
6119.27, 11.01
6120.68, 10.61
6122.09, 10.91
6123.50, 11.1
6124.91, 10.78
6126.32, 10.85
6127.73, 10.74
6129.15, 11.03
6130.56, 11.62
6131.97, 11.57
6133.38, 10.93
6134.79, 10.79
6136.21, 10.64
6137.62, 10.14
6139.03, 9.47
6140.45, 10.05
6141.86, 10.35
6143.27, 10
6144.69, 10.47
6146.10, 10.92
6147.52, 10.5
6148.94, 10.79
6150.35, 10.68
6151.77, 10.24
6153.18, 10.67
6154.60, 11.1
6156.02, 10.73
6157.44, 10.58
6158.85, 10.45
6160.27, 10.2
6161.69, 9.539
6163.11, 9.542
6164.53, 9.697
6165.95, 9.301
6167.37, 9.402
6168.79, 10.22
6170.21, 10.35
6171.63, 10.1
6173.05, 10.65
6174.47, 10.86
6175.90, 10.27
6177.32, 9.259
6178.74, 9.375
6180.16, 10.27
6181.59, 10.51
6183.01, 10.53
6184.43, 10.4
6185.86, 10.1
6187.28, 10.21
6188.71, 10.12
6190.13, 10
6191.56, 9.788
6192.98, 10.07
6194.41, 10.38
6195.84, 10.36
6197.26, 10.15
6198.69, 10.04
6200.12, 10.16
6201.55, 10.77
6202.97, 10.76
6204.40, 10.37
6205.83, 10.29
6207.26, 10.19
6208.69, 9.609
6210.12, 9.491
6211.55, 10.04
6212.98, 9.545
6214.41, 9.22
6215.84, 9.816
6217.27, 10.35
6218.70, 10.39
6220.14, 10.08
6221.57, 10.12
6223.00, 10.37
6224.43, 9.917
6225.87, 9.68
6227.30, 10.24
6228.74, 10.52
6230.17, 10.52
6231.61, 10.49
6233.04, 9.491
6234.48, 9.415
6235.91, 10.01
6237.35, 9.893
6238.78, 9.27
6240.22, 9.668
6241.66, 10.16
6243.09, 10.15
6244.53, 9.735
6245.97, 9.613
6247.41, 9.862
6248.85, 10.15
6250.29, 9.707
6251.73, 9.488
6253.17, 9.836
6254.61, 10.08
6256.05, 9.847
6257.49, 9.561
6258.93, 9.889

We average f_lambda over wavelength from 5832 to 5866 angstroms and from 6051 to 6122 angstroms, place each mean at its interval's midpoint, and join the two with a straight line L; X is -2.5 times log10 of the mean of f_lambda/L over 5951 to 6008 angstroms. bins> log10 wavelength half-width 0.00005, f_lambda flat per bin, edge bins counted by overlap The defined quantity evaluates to 0.02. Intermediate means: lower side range 11.7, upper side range 10.7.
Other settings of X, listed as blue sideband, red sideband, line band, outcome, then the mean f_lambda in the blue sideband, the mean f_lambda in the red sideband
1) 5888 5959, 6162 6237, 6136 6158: -0.039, 10.1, 10.1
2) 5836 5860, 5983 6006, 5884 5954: 0.113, 11.7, 10.8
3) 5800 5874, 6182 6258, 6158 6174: 0.022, 11.1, 10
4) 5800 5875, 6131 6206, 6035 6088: -0.036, 11.2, 10.3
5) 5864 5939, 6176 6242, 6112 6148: -0.071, 10.4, 10.1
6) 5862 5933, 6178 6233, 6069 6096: -0.040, 10.4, 10.1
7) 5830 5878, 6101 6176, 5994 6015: 0.019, 11.5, 10.5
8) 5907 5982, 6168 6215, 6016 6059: -0.024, 10.6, 10.1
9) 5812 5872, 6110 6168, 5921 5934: 0.036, 11.3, 10.6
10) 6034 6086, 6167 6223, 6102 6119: 0.027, 11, 10.1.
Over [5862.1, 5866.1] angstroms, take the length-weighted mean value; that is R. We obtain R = 11.6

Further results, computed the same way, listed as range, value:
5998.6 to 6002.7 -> 11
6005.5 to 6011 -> 10.4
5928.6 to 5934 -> 10.6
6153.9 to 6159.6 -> 10.7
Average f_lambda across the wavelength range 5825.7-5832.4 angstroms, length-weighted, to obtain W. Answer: 10.9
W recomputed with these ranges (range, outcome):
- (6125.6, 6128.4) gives 10.8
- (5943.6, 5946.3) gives 10.3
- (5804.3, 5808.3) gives 9.86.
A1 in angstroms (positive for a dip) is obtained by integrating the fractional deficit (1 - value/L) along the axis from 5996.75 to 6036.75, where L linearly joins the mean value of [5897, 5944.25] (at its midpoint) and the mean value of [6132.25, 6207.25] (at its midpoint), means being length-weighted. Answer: -1.2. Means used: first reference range 10.1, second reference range 10.3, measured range 10.5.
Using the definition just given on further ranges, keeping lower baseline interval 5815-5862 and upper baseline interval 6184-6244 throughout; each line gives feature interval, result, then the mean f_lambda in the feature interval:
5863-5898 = 1.2 angstroms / 10.8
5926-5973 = 1.3 angstroms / 10.7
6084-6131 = -0.5 angstroms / 10.5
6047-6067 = -0.6 angstroms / 10.9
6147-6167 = 0.0 angstroms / 10.3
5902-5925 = 2.2 angstroms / 10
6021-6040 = 0.5 angstroms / 10.4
